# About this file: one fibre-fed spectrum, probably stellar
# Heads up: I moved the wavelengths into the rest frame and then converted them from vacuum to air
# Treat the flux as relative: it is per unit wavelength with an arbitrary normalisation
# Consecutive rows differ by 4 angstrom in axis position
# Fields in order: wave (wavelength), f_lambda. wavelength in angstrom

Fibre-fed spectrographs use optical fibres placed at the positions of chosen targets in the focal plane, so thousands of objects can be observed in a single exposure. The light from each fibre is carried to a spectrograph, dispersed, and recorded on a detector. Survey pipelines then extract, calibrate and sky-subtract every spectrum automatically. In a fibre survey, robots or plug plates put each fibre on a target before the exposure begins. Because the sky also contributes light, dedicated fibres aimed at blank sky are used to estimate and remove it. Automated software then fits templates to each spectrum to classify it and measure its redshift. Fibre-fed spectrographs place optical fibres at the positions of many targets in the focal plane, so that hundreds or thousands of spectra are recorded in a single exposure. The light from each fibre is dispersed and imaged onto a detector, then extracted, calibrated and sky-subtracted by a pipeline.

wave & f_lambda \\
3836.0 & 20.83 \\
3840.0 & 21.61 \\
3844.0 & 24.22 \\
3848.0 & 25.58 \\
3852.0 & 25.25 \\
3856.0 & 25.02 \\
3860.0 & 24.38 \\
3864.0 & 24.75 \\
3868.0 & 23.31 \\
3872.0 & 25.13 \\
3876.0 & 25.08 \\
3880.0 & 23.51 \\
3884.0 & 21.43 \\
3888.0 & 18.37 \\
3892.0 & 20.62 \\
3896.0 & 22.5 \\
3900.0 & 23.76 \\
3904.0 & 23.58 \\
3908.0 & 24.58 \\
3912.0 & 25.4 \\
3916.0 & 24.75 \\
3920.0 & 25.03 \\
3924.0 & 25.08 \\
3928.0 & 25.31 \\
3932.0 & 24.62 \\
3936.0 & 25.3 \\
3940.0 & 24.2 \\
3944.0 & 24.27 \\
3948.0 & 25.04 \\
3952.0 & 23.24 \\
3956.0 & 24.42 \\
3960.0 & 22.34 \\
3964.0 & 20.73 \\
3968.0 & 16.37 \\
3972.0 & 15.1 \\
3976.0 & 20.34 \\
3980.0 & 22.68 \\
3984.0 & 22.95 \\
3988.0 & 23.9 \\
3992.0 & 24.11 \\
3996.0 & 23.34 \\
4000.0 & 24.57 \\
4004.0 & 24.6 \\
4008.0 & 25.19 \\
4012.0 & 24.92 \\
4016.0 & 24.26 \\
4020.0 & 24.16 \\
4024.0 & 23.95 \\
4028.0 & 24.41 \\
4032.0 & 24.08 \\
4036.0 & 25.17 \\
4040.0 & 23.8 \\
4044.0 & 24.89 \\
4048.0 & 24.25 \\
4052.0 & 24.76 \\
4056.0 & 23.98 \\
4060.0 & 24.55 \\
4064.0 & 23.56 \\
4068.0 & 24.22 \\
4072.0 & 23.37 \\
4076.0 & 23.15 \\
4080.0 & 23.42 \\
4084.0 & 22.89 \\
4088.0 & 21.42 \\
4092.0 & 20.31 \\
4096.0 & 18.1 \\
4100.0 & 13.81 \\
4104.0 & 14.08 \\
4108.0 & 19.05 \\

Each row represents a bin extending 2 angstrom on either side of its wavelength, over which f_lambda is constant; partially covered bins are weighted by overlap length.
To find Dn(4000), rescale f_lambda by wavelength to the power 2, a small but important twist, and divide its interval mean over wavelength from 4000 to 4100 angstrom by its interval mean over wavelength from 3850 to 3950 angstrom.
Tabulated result 1.05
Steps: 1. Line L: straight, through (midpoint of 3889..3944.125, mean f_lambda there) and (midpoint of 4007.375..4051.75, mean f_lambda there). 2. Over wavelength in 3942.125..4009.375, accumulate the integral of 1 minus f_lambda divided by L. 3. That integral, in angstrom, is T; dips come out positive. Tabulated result 4.9 angstrom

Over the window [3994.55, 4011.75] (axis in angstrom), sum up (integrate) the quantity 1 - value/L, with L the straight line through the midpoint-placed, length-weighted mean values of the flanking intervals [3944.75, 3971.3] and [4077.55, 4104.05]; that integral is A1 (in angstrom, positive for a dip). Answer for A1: -2.8 angstrom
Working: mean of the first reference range 21.8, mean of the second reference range 19.6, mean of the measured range 24.5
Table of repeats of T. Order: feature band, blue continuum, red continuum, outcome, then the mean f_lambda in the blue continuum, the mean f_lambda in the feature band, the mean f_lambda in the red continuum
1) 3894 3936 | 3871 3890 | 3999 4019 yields -2.5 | 22.6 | 24.5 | 24.7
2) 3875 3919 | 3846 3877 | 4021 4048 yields 3.0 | 24.8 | 23.1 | 24.4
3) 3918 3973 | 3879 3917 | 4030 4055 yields 0.6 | 22.8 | 23.1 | 24.5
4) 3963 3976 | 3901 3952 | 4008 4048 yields 3.7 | 24.7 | 17.6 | 24.4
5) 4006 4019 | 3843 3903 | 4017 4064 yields -0.3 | 23.5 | 24.7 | 24.3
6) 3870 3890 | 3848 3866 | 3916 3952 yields 1.8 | 24.9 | 22.7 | 24.8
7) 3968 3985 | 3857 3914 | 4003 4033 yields 3.1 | 23.3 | 19.7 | 24.5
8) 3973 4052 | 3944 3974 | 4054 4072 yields -4.2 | 21.2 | 23.9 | 24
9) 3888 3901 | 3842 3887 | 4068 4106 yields 1.1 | 24.2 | 21.6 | 20.3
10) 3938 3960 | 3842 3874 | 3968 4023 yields -0.5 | 24.7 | 24.1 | 22.9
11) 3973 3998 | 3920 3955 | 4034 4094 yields 1.7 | 24.6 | 22.6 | 23.6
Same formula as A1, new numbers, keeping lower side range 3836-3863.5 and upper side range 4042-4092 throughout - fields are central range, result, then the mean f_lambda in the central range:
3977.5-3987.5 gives 0.39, 22.9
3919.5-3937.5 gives -0.87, 25.1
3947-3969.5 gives 1.72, 22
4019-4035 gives -0.37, 24.2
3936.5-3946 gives -0.21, 24.4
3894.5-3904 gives 0.29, 23.3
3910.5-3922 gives -0.53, 25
